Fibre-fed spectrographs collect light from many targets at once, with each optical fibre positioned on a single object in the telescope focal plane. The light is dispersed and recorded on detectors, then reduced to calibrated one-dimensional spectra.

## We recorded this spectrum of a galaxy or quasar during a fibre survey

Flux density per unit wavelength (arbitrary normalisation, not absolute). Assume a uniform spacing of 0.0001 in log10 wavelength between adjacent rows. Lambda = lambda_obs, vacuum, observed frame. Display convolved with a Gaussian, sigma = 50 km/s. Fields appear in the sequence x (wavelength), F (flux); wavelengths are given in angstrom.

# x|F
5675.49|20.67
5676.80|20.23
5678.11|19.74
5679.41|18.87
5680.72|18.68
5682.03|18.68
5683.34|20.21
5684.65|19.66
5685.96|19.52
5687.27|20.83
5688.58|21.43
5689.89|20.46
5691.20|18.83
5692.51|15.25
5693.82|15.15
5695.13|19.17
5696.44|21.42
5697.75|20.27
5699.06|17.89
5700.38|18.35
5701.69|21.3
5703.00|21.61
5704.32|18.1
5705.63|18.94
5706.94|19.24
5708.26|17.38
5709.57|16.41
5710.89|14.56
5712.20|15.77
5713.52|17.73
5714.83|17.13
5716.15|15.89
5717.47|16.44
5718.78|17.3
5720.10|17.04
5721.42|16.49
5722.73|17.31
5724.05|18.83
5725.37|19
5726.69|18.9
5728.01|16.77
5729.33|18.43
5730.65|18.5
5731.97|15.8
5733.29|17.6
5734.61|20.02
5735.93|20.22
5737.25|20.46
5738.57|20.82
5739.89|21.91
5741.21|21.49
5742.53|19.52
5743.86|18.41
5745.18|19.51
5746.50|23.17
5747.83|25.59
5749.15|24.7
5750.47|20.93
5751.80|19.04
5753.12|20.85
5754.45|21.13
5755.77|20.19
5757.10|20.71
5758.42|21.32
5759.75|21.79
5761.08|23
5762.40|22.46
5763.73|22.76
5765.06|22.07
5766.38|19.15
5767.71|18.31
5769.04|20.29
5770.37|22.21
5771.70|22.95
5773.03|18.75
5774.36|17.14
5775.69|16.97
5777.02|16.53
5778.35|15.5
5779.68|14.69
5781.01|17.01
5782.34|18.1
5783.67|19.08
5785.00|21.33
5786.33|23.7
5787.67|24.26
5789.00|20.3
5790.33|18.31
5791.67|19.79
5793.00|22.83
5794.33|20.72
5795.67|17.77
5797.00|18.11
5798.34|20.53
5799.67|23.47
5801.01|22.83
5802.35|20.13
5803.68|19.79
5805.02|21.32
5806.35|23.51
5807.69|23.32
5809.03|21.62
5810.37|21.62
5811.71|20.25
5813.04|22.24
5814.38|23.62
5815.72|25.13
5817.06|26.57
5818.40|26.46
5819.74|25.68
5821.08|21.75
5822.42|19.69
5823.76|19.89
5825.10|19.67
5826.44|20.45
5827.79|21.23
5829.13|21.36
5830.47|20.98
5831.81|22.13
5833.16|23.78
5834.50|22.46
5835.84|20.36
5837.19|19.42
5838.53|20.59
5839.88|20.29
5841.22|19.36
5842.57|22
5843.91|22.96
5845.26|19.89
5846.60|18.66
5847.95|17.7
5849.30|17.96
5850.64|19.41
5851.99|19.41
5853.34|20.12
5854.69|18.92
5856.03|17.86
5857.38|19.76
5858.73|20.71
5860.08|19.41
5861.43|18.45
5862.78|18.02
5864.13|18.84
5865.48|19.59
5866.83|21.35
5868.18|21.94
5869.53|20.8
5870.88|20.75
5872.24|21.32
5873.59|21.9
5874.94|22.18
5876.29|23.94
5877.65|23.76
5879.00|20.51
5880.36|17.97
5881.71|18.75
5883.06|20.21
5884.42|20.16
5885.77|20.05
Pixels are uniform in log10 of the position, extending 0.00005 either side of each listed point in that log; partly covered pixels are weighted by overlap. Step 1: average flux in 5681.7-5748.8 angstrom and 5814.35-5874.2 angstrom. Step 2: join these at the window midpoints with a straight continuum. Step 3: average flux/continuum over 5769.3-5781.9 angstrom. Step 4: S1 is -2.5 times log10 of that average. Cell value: 0.10 mag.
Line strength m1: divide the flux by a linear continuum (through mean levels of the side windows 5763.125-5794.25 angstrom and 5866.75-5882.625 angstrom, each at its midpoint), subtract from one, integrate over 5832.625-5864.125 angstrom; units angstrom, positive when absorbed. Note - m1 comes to 1.4 angstrom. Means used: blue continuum 19.7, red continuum 21.2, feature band 19.9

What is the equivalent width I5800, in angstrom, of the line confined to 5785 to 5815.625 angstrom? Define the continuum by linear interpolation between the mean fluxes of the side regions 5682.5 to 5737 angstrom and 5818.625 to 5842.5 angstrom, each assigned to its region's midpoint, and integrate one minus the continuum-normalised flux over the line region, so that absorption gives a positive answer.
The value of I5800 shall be -1.4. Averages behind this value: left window 18.3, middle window 21.4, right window 21.2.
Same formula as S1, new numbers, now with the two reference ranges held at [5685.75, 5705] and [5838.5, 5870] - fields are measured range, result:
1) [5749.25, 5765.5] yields -0.11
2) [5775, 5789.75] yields 0.04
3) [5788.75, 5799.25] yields -0.02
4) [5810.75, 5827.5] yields -0.15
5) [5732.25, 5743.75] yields -0.03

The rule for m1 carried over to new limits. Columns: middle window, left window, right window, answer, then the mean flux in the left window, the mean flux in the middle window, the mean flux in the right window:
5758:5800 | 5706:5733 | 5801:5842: -0.20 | 17.3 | 20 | 21.8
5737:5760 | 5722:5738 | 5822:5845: -2.75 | 18.5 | 21.2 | 21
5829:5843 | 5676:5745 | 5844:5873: -1.18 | 18.7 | 21.1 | 19.6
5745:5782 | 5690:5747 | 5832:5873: -2.51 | 18.5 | 20.3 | 20.1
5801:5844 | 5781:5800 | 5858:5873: -3.33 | 20.4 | 21.9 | 20.1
